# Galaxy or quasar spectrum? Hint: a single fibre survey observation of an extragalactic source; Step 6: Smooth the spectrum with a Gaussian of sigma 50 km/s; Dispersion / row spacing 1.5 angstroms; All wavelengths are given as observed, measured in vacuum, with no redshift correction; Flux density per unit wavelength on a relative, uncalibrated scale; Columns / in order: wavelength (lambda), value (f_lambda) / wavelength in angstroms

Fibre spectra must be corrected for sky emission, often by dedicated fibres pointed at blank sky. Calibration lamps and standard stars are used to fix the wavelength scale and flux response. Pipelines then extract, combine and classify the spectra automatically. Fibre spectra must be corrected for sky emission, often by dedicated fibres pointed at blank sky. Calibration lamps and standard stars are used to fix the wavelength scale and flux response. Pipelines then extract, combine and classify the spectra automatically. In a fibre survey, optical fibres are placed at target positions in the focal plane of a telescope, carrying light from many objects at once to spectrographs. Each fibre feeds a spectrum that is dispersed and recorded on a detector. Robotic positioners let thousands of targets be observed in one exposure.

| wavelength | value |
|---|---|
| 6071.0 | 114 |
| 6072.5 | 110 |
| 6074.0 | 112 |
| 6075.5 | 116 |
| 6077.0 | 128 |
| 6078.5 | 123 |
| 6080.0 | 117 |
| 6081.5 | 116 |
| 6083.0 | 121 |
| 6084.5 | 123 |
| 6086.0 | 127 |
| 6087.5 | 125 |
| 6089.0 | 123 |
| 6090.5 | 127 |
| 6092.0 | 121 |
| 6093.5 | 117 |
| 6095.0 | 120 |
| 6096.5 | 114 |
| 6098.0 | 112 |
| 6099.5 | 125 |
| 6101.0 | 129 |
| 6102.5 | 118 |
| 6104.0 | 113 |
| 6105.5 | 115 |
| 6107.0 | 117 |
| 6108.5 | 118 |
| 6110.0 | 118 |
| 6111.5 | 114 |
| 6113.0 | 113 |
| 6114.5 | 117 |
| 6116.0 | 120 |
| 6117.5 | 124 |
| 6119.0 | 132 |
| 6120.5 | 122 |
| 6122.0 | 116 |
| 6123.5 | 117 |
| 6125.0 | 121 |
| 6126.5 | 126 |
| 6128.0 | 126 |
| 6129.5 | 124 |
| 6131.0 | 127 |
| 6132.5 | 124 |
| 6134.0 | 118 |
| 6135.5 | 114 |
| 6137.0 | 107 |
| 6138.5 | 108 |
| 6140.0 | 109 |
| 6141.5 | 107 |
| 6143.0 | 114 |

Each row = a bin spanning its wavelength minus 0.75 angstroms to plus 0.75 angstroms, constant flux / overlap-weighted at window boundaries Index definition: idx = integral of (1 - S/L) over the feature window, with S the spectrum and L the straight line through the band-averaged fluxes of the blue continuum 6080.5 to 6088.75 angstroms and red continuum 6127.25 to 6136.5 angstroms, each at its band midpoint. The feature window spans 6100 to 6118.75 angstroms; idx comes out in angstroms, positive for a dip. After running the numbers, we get 0.5 angstroms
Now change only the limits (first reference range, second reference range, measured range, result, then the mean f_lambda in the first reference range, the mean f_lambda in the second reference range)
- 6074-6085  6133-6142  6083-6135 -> -2.4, 120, 111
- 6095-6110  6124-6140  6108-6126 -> -0.1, 118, 119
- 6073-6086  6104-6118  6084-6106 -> -0.4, 120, 117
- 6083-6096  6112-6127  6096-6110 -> 0.4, 123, 121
